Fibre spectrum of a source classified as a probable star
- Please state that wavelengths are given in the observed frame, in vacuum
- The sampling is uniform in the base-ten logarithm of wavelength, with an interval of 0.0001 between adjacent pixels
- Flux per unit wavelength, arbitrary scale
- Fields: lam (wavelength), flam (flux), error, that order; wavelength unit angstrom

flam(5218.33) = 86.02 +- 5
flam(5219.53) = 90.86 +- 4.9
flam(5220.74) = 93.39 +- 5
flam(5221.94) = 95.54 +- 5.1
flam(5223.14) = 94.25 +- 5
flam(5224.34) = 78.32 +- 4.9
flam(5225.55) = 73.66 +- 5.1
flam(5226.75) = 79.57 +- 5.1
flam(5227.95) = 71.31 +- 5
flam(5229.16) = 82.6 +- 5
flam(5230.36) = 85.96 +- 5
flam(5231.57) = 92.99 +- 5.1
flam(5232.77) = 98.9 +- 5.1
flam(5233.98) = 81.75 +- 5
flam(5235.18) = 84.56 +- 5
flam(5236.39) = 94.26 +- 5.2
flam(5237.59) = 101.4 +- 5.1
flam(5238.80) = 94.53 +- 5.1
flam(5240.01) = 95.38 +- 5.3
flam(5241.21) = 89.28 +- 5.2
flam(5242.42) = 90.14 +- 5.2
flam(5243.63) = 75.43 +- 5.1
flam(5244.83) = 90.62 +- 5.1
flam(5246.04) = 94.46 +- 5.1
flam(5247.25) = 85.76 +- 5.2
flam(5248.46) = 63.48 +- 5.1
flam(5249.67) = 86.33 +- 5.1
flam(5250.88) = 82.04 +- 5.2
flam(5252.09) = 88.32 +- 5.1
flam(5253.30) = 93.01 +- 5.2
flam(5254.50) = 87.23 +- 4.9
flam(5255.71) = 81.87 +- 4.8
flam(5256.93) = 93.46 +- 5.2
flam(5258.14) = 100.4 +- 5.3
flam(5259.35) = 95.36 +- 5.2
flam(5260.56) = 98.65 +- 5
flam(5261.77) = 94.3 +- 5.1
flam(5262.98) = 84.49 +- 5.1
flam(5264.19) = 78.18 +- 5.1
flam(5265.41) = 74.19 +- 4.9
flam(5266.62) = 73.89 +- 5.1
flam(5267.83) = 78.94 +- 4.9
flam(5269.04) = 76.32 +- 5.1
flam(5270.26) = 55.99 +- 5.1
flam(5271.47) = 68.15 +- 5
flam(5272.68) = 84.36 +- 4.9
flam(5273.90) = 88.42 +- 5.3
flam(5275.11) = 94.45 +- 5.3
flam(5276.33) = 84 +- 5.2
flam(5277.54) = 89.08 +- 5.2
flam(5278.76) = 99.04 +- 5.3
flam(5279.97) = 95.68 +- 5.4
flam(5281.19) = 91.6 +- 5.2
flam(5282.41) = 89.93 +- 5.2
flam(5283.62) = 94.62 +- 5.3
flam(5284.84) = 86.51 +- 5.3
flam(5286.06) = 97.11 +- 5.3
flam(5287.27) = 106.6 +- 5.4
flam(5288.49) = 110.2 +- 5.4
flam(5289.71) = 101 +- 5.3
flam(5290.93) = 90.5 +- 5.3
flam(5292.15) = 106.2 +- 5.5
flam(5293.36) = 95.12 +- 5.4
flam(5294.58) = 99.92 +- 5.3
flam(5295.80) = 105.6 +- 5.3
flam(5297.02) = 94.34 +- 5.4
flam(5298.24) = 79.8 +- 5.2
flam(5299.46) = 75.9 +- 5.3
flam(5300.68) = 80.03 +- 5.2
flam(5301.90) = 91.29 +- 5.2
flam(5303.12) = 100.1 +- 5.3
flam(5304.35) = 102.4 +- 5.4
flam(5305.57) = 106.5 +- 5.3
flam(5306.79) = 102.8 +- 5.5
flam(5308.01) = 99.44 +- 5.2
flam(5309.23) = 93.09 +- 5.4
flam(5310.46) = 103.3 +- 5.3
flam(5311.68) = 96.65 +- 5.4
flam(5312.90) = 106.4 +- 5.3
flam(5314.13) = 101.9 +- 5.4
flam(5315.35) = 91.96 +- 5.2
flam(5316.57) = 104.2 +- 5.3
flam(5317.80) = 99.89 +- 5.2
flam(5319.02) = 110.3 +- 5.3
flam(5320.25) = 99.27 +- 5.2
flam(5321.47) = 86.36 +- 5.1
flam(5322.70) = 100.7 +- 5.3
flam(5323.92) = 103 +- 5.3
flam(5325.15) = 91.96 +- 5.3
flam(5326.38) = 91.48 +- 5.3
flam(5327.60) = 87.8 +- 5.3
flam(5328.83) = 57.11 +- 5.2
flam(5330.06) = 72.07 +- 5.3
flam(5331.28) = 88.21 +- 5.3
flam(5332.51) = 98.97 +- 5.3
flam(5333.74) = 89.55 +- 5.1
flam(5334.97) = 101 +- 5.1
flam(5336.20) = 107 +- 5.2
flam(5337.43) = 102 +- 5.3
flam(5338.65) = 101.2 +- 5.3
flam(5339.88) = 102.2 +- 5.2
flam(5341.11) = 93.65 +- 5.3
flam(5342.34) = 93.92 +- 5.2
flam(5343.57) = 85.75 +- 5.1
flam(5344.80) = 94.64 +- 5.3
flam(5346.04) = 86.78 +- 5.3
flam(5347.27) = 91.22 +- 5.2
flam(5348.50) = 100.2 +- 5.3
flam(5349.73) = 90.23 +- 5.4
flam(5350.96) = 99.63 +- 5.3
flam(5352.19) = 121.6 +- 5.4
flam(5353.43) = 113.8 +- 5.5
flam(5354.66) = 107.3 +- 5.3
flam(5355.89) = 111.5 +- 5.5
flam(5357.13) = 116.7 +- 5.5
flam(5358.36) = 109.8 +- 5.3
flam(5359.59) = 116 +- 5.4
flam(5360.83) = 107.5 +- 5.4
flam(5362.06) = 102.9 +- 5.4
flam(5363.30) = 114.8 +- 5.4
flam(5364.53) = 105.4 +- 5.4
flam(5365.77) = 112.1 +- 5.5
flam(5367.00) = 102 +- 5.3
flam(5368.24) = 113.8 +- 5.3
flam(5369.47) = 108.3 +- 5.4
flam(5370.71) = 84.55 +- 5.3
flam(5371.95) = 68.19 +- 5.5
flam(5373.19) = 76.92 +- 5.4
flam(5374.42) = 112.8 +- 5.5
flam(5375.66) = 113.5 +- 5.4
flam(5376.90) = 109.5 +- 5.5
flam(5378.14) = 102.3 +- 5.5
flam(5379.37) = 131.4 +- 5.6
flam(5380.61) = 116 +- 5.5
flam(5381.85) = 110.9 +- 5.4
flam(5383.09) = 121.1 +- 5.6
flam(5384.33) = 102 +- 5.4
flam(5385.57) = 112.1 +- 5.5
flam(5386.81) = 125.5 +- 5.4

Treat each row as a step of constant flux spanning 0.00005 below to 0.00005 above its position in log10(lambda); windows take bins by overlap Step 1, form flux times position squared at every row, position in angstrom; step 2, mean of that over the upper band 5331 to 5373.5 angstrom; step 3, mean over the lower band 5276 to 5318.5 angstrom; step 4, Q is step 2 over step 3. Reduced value 1.07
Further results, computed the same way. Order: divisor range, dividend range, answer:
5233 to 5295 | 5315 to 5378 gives 1.15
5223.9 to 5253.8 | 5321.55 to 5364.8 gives 1.19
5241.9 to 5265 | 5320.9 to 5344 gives 1.09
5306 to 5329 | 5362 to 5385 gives 1.11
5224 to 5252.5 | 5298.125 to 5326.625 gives 1.16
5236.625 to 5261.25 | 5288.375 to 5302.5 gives 1.06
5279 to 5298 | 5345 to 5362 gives 1.11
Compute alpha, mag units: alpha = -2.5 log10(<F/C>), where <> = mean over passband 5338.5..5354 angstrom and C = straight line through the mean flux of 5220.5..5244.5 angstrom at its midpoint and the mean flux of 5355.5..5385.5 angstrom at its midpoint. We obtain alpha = 0.06 mag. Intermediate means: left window 87.6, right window 107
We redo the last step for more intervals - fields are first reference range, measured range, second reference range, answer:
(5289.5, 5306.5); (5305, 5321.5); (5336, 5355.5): -0.05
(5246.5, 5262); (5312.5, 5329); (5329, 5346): -0.04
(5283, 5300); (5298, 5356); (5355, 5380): 0.05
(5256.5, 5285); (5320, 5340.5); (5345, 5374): 0.05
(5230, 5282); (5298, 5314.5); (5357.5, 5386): 0.00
